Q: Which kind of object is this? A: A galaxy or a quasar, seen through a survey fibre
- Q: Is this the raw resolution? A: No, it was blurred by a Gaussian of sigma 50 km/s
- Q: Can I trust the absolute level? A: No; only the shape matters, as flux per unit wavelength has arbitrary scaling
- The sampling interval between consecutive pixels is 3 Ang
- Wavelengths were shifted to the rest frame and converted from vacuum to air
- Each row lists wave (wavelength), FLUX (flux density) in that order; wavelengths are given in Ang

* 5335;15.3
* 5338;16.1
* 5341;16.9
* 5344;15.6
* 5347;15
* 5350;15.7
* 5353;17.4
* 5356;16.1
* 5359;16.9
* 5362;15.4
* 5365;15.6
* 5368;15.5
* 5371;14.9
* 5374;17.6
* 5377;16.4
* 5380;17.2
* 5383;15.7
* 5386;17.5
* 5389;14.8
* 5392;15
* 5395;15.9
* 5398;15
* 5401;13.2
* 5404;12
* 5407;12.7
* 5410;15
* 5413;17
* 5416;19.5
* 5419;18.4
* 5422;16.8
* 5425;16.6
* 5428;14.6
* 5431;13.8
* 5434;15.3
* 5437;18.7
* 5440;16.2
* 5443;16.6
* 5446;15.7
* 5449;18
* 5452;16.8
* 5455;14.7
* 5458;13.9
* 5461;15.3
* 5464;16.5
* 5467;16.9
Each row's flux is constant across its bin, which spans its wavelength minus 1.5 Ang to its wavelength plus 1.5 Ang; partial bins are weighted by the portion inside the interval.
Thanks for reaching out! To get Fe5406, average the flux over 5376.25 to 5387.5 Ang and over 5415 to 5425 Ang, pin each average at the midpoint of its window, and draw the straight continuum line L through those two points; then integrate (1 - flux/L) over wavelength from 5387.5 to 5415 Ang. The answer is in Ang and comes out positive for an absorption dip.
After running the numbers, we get 4.3 Ang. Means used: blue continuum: 16.7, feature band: 14.6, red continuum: 17.9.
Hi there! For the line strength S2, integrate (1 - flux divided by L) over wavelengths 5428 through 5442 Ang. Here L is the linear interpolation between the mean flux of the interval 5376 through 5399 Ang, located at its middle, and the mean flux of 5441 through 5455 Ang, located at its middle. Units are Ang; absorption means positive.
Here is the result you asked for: 0.5 Ang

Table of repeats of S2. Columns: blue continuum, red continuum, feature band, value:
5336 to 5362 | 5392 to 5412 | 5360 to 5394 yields -2.1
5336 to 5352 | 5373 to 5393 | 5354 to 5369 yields 0.1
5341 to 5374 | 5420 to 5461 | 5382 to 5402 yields 0.8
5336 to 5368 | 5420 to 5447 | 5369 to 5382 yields -0.3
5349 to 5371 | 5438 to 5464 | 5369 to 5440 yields 0.8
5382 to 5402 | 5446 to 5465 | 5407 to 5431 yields -1.3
